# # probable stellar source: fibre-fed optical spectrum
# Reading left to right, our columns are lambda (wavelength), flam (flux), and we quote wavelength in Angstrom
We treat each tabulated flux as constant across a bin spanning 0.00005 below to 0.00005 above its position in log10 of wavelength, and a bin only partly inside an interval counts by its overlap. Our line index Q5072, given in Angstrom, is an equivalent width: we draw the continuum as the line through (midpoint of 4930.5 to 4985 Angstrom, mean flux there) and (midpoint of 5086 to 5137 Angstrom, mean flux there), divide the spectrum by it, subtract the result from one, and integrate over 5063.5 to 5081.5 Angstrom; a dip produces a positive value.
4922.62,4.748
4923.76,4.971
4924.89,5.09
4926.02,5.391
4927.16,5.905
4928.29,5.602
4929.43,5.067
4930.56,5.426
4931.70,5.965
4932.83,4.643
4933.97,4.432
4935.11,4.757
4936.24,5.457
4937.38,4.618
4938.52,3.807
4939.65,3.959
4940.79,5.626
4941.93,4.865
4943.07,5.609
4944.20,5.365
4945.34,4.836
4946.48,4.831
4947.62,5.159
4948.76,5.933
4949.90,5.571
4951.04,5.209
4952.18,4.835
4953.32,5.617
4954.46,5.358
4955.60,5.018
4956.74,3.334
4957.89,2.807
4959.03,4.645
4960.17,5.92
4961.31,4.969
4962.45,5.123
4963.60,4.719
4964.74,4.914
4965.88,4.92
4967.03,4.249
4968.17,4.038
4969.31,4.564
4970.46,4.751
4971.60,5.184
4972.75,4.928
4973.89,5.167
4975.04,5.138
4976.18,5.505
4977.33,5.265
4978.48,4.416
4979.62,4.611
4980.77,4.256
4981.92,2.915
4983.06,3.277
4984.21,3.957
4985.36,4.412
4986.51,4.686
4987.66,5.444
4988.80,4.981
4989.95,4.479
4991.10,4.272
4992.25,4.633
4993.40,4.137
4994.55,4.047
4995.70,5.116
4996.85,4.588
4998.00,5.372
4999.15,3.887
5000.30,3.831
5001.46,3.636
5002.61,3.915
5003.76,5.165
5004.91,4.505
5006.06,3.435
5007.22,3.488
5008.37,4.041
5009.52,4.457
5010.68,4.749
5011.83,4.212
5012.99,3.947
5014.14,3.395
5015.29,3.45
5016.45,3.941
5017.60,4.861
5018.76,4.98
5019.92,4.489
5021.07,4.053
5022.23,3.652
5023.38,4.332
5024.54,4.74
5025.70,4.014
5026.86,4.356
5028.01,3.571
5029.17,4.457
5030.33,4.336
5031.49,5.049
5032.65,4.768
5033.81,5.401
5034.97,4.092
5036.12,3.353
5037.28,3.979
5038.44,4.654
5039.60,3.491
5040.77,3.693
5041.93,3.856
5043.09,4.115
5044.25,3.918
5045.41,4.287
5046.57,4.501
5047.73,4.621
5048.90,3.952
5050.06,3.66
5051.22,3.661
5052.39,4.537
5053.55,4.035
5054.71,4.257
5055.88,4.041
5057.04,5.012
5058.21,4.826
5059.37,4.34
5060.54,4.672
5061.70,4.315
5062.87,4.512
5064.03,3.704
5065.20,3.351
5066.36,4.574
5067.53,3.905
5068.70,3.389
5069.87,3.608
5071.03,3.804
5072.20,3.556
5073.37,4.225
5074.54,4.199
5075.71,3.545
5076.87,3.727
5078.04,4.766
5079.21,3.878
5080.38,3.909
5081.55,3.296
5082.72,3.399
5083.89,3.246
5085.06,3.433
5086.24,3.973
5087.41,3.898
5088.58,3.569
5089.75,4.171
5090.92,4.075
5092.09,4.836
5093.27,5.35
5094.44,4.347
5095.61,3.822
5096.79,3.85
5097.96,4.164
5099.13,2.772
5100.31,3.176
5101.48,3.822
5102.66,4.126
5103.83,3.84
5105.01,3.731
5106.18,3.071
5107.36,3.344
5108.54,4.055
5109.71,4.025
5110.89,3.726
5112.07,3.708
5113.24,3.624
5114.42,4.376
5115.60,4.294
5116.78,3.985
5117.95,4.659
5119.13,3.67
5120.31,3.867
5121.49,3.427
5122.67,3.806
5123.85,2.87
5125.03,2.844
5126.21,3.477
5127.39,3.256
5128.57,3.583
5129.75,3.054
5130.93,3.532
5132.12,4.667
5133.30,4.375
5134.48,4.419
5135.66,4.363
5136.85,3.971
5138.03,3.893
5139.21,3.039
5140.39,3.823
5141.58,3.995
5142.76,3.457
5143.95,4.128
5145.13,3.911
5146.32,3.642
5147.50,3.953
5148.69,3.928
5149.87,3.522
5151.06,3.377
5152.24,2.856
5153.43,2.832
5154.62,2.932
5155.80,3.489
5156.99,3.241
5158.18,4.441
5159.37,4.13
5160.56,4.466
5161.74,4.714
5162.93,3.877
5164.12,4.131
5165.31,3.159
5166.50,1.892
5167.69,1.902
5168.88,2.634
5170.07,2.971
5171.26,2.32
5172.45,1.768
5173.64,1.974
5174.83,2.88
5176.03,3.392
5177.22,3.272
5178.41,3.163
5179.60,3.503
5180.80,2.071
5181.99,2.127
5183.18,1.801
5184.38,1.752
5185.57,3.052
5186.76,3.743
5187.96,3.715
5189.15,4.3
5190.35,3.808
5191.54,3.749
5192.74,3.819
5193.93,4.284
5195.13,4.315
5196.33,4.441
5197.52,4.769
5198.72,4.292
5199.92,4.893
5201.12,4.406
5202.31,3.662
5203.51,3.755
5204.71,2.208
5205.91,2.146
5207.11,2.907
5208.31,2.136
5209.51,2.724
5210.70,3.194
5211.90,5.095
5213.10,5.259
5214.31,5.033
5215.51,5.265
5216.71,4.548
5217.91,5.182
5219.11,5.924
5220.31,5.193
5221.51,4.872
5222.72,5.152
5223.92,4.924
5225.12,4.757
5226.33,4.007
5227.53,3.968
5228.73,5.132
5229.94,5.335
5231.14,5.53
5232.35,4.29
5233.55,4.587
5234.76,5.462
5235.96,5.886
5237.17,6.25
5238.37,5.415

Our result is 1.0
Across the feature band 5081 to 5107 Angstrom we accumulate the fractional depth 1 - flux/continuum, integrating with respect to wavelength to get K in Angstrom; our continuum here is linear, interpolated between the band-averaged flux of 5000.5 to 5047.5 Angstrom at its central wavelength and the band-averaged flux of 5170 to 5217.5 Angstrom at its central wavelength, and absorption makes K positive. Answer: 0.5 Angstrom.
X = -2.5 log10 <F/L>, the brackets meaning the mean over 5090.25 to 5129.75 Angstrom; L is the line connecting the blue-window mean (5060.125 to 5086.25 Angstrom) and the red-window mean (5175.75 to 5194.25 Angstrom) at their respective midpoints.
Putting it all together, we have -0.04 mag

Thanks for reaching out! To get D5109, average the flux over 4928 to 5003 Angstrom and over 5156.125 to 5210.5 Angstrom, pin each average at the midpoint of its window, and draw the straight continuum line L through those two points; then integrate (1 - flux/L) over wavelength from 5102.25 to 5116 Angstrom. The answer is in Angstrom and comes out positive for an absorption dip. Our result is -0.1 Angstrom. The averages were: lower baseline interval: 4.73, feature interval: 3.82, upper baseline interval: 3.3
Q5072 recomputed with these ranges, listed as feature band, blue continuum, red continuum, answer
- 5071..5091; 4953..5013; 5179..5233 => 2.3 Angstrom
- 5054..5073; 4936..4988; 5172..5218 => 0.5 Angstrom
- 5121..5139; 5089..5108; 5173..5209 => 0.1 Angstrom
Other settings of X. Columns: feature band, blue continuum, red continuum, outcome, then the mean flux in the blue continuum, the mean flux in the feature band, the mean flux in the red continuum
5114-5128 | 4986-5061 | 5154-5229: 0.07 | 4.28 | 3.7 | 3.69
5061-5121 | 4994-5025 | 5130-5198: -0.02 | 4.23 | 3.89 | 3.46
